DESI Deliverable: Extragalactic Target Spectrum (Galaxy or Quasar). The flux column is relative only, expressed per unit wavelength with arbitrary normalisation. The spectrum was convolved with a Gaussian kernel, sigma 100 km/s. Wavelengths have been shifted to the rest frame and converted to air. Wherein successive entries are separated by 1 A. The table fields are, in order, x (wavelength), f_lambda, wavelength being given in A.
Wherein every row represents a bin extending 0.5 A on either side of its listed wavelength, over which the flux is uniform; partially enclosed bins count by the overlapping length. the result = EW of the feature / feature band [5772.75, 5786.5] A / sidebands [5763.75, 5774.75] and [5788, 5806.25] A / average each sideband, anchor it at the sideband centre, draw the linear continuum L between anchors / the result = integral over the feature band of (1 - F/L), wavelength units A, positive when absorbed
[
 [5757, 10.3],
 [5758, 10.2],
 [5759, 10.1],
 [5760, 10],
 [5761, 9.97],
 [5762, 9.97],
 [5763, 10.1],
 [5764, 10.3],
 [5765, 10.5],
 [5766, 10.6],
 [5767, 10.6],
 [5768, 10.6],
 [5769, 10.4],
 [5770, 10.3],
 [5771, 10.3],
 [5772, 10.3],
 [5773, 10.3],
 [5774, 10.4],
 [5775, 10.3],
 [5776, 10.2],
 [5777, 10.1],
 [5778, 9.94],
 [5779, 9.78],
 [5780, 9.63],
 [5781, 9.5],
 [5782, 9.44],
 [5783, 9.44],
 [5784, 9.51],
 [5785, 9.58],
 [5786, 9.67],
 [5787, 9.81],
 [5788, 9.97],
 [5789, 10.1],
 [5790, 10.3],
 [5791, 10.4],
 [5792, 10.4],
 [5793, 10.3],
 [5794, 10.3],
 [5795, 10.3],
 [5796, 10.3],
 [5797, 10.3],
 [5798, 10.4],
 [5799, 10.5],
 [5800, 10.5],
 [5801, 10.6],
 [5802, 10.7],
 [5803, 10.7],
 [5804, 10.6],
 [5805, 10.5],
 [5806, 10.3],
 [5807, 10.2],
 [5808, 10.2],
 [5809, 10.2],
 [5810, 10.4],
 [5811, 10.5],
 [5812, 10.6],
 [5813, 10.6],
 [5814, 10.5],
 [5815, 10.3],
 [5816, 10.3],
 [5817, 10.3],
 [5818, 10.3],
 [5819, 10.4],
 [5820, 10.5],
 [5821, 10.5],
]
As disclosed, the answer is 0.77 A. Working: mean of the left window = 10.4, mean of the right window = 10.4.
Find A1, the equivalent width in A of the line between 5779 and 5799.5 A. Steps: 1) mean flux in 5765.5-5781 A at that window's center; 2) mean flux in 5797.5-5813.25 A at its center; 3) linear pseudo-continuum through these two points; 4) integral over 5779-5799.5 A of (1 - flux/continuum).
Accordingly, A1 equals 0.7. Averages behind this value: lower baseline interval 10.2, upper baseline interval 10.5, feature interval 10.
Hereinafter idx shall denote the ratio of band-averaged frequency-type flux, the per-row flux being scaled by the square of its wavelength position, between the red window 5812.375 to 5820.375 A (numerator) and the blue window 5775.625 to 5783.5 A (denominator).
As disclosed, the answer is 1.1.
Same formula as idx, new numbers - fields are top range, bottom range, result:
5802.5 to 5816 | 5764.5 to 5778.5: 1.02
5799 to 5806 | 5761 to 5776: 1.03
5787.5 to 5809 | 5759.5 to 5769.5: 1.02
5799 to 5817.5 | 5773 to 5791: 1.07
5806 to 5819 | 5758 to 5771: 1.02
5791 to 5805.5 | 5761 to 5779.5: 1.03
